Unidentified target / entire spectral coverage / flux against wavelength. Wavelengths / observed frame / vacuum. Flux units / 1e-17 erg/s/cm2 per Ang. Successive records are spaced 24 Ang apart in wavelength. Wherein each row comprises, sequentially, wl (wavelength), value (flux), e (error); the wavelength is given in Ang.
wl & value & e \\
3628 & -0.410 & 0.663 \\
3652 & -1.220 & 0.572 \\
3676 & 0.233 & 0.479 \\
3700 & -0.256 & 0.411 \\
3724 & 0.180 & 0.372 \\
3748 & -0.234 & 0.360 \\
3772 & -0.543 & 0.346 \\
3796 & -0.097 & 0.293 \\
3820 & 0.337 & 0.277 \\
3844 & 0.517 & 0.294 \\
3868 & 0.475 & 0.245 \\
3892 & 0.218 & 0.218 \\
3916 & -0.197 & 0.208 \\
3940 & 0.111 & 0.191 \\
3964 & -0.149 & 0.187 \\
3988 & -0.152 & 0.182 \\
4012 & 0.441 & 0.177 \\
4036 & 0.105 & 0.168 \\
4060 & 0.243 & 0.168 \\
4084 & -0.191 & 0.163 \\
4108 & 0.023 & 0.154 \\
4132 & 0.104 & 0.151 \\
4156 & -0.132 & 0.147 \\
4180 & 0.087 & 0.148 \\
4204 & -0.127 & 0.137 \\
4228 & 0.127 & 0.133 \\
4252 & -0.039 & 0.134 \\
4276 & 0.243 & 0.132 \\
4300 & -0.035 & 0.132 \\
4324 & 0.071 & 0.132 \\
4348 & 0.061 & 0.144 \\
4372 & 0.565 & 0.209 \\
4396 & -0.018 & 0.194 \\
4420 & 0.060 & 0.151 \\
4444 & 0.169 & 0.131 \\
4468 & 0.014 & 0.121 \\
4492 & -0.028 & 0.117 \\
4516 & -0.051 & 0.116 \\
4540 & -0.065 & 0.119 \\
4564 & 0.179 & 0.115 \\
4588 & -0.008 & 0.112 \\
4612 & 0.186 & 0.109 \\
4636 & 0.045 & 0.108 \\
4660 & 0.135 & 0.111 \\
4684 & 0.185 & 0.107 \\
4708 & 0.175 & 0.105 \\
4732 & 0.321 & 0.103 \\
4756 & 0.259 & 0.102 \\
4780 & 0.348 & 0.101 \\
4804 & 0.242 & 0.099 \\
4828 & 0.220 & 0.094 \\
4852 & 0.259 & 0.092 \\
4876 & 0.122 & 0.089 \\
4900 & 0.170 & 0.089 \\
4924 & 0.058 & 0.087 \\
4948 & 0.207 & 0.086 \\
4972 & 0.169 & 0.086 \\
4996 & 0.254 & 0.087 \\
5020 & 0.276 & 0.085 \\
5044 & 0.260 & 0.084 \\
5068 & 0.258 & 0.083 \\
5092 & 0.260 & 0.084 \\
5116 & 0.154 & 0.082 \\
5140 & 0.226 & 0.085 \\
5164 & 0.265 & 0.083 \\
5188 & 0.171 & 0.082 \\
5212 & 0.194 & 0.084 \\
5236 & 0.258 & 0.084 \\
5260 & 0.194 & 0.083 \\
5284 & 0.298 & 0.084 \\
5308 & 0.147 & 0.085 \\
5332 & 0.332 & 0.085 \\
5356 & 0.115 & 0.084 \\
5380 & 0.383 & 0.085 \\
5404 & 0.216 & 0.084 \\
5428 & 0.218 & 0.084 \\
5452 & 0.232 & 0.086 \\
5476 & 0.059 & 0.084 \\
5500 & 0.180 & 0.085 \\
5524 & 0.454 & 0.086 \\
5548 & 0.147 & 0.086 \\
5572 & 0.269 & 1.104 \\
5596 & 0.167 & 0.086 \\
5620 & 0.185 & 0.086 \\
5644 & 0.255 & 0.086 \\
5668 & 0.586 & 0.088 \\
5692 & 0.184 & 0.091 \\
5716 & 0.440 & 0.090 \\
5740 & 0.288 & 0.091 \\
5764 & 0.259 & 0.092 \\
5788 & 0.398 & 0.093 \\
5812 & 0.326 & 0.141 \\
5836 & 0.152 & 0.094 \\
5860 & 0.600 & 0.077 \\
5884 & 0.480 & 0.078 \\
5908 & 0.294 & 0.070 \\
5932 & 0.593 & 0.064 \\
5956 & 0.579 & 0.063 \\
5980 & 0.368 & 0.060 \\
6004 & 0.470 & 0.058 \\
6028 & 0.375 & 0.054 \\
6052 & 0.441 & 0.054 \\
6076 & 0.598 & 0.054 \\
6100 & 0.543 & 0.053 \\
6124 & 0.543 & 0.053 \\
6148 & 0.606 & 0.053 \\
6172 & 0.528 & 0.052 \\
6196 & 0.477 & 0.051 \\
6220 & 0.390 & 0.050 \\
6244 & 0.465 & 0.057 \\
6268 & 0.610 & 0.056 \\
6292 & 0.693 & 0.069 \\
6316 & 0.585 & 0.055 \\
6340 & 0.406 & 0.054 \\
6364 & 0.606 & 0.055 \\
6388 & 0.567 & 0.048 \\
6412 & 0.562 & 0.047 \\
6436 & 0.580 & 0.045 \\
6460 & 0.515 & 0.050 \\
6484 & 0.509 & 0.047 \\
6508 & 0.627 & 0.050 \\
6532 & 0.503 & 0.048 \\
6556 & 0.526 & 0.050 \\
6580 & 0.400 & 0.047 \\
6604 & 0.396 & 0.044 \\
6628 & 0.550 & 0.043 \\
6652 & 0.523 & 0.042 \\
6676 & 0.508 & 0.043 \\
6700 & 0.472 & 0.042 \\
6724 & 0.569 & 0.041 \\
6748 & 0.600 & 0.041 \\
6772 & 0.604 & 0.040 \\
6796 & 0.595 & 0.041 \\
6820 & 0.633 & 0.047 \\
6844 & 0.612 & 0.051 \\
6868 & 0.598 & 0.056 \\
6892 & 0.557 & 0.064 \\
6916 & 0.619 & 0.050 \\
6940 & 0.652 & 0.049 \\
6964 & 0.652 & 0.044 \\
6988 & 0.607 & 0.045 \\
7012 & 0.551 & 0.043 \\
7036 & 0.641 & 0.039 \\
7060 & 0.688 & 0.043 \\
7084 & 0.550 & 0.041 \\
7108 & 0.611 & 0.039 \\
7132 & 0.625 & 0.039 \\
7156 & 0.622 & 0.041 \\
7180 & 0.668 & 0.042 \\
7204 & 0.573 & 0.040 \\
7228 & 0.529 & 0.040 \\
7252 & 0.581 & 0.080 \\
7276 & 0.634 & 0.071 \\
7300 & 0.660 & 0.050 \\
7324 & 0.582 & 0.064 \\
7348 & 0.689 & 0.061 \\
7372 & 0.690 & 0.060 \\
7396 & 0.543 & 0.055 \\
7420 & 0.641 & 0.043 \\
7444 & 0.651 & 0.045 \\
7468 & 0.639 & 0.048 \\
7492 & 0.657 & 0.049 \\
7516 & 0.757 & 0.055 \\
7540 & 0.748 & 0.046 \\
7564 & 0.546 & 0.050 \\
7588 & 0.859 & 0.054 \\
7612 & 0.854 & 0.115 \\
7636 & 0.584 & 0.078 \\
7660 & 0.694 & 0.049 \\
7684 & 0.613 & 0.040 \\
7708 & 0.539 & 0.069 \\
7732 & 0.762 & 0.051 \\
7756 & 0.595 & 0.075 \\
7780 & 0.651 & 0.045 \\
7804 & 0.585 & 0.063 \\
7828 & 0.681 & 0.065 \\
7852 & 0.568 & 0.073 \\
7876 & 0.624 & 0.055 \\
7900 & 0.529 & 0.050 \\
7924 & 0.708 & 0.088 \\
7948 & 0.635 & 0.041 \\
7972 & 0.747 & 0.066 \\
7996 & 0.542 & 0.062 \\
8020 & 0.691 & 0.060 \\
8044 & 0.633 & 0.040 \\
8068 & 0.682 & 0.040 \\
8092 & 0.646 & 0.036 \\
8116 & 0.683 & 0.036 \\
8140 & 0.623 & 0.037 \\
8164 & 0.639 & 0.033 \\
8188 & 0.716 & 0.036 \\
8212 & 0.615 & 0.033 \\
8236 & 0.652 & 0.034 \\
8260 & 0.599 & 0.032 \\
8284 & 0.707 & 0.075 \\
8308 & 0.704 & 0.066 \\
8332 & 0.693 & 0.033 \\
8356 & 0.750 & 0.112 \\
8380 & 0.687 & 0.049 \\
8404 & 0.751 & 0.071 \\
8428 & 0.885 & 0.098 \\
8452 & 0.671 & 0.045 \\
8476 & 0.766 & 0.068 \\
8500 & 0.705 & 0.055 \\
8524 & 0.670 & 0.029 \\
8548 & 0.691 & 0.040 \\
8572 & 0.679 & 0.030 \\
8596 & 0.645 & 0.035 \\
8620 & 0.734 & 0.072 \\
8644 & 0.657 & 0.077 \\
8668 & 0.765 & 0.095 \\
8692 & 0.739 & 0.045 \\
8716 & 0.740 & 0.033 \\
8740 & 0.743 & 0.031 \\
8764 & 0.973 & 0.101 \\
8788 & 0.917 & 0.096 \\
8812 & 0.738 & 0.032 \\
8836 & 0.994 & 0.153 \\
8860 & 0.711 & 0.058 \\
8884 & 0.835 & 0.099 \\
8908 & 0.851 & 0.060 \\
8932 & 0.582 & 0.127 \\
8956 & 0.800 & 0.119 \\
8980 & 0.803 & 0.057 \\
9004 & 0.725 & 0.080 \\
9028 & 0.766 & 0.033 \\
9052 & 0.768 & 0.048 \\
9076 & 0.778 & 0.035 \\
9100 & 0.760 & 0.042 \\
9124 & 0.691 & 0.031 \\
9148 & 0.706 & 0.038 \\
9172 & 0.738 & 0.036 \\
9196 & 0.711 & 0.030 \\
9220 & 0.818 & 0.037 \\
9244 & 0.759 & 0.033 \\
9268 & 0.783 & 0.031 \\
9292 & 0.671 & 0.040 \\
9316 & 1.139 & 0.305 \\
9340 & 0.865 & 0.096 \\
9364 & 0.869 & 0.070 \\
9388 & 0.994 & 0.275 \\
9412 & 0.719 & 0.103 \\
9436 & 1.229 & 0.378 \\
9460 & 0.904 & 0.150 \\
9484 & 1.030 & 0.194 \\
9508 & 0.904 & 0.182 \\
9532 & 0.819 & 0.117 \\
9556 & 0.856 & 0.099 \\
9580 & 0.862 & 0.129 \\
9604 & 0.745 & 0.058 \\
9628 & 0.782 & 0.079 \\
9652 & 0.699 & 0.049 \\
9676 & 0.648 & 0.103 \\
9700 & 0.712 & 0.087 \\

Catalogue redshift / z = 0.52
